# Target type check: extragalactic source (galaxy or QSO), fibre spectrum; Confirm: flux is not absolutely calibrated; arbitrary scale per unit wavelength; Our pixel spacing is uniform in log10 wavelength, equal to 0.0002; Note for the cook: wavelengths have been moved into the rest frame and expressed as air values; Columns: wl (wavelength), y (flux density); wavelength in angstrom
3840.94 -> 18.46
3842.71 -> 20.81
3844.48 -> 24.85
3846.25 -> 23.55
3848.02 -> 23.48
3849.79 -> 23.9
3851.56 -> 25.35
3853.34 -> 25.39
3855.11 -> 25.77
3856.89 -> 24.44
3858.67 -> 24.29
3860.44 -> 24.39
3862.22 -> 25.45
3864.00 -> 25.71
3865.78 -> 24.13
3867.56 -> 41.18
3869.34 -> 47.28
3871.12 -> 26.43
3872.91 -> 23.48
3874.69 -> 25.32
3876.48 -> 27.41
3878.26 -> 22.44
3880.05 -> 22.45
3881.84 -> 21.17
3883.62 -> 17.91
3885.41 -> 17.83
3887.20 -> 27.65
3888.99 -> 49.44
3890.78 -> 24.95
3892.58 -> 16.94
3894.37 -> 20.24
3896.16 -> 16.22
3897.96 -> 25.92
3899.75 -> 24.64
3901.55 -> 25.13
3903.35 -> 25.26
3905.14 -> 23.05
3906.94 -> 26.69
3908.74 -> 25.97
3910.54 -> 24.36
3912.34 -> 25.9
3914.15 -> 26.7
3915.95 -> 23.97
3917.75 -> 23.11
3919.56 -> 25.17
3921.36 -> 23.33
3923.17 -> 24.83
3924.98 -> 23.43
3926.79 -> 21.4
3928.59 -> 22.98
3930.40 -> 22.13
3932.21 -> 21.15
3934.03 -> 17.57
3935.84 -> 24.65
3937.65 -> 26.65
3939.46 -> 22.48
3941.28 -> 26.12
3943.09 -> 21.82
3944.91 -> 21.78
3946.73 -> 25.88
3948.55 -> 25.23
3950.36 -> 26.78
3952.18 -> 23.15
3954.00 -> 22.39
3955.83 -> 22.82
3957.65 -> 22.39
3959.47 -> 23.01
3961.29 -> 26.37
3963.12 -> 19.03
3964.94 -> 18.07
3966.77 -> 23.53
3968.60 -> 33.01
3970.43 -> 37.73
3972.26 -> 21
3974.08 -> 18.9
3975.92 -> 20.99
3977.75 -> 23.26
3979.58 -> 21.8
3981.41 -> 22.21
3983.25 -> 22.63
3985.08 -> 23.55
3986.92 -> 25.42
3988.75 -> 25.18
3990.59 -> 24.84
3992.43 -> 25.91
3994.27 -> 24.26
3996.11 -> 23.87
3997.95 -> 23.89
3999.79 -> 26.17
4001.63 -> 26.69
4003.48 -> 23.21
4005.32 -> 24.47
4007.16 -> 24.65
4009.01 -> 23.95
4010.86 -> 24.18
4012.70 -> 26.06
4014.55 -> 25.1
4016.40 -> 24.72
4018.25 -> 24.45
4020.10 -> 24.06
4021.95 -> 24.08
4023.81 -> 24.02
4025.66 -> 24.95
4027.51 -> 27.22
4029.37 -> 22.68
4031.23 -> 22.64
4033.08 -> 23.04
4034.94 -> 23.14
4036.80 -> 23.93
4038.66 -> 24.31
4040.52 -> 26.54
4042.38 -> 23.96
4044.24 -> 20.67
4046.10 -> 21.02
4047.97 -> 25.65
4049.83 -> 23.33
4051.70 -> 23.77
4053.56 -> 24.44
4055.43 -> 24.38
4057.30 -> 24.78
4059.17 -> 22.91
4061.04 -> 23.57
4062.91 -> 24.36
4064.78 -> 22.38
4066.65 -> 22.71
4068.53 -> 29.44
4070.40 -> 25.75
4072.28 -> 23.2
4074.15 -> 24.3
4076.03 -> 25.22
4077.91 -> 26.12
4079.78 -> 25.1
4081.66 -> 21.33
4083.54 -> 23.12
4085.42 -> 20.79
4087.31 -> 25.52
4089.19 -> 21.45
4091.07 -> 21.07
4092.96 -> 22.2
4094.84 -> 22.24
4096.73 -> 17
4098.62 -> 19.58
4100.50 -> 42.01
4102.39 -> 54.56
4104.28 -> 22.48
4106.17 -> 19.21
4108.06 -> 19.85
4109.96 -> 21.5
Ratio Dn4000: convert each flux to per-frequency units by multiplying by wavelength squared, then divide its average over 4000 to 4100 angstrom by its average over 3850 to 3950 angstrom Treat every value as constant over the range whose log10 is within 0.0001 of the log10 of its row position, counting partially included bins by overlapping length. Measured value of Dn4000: 1.03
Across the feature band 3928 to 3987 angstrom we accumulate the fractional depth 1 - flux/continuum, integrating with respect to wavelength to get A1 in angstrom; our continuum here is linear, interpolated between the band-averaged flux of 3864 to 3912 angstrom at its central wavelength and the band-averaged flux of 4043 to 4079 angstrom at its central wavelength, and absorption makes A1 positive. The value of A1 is 3.9 angstrom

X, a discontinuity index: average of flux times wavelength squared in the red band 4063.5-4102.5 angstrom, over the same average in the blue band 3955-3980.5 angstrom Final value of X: 1.11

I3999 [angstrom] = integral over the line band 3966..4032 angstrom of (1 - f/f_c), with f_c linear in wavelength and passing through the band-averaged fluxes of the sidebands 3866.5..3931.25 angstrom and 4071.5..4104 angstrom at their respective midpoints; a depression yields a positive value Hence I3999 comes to 2.2 angstrom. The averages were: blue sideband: 25.3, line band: 24.6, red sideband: 25.5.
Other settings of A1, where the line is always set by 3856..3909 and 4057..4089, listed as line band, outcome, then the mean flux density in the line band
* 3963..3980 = 0.7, 24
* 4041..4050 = 0.5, 23.1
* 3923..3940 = 1.8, 22.6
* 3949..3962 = 0.7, 23.9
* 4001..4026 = 0.0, 24.6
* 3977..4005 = 0.7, 24.2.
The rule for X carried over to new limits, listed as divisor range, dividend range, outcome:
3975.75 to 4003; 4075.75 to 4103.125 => 1.12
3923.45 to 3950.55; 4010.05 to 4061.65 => 1.09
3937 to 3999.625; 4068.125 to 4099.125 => 1.02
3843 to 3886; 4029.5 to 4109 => 1.06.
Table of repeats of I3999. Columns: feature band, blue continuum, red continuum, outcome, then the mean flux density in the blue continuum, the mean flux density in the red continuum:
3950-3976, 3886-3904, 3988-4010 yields 1.07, 25.5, 24.7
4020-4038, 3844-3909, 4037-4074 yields 0.23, 25.6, 24.1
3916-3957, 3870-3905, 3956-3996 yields 1.23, 24.4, 23.9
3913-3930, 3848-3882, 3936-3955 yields 0.76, 26.7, 24.2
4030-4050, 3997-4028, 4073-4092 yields 0.64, 24.8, 23.4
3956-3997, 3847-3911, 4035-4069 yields 1.19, 25.6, 23.9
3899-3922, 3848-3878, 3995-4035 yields 1.31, 27.3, 24.4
